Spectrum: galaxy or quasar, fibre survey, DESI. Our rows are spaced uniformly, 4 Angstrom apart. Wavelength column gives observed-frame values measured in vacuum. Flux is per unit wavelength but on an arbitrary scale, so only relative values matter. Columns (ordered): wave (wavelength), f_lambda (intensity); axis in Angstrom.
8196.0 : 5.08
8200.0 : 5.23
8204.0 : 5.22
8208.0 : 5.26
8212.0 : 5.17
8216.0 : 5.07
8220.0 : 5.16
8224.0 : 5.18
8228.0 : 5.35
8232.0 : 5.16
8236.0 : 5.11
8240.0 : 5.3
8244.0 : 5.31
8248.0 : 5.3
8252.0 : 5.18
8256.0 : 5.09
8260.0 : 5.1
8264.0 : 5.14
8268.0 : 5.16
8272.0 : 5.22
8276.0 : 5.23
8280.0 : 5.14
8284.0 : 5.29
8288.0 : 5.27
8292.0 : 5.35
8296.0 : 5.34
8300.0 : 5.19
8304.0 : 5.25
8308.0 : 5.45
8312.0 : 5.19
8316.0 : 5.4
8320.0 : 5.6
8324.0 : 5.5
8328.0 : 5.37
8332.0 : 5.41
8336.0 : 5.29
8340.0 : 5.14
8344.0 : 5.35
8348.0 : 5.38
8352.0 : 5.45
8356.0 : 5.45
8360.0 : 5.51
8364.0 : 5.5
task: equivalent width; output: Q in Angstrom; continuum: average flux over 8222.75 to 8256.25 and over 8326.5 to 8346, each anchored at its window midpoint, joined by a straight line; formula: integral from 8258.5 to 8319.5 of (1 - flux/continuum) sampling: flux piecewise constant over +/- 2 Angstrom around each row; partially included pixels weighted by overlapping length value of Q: 0.1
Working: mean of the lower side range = 5.23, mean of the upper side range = 5.31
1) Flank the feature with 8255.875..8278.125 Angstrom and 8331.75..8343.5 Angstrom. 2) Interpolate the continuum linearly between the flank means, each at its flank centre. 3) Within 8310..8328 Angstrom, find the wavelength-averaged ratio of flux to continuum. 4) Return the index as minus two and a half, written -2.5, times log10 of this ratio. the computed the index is -0.036 mag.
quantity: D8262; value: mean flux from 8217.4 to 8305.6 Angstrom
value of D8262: 5.22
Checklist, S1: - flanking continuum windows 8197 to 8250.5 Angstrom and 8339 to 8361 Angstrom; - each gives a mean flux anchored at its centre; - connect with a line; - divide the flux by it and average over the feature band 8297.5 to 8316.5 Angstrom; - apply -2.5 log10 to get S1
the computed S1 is 0.01 mag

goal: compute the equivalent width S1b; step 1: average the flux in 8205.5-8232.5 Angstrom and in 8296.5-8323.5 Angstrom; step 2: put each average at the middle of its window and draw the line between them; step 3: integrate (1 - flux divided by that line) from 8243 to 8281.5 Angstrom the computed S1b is 0.63 Angstrom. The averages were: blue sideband 5.2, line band 5.18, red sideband 5.35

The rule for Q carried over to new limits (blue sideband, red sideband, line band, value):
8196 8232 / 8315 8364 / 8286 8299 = 0.0 Angstrom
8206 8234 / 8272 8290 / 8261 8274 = 0.1 Angstrom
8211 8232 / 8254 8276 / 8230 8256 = -0.2 Angstrom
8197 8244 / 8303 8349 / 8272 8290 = 0.2 Angstrom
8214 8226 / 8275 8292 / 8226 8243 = -0.2 Angstrom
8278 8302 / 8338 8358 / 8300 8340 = -0.4 Angstrom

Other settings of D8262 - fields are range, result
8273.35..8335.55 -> 5.33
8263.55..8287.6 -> 5.21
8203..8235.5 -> 5.19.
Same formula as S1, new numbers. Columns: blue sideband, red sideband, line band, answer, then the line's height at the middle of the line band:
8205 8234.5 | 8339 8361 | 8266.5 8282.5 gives 0.017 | 5.27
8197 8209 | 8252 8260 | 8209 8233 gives 0.000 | 5.19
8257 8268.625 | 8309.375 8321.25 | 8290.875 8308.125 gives 0.002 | 5.31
